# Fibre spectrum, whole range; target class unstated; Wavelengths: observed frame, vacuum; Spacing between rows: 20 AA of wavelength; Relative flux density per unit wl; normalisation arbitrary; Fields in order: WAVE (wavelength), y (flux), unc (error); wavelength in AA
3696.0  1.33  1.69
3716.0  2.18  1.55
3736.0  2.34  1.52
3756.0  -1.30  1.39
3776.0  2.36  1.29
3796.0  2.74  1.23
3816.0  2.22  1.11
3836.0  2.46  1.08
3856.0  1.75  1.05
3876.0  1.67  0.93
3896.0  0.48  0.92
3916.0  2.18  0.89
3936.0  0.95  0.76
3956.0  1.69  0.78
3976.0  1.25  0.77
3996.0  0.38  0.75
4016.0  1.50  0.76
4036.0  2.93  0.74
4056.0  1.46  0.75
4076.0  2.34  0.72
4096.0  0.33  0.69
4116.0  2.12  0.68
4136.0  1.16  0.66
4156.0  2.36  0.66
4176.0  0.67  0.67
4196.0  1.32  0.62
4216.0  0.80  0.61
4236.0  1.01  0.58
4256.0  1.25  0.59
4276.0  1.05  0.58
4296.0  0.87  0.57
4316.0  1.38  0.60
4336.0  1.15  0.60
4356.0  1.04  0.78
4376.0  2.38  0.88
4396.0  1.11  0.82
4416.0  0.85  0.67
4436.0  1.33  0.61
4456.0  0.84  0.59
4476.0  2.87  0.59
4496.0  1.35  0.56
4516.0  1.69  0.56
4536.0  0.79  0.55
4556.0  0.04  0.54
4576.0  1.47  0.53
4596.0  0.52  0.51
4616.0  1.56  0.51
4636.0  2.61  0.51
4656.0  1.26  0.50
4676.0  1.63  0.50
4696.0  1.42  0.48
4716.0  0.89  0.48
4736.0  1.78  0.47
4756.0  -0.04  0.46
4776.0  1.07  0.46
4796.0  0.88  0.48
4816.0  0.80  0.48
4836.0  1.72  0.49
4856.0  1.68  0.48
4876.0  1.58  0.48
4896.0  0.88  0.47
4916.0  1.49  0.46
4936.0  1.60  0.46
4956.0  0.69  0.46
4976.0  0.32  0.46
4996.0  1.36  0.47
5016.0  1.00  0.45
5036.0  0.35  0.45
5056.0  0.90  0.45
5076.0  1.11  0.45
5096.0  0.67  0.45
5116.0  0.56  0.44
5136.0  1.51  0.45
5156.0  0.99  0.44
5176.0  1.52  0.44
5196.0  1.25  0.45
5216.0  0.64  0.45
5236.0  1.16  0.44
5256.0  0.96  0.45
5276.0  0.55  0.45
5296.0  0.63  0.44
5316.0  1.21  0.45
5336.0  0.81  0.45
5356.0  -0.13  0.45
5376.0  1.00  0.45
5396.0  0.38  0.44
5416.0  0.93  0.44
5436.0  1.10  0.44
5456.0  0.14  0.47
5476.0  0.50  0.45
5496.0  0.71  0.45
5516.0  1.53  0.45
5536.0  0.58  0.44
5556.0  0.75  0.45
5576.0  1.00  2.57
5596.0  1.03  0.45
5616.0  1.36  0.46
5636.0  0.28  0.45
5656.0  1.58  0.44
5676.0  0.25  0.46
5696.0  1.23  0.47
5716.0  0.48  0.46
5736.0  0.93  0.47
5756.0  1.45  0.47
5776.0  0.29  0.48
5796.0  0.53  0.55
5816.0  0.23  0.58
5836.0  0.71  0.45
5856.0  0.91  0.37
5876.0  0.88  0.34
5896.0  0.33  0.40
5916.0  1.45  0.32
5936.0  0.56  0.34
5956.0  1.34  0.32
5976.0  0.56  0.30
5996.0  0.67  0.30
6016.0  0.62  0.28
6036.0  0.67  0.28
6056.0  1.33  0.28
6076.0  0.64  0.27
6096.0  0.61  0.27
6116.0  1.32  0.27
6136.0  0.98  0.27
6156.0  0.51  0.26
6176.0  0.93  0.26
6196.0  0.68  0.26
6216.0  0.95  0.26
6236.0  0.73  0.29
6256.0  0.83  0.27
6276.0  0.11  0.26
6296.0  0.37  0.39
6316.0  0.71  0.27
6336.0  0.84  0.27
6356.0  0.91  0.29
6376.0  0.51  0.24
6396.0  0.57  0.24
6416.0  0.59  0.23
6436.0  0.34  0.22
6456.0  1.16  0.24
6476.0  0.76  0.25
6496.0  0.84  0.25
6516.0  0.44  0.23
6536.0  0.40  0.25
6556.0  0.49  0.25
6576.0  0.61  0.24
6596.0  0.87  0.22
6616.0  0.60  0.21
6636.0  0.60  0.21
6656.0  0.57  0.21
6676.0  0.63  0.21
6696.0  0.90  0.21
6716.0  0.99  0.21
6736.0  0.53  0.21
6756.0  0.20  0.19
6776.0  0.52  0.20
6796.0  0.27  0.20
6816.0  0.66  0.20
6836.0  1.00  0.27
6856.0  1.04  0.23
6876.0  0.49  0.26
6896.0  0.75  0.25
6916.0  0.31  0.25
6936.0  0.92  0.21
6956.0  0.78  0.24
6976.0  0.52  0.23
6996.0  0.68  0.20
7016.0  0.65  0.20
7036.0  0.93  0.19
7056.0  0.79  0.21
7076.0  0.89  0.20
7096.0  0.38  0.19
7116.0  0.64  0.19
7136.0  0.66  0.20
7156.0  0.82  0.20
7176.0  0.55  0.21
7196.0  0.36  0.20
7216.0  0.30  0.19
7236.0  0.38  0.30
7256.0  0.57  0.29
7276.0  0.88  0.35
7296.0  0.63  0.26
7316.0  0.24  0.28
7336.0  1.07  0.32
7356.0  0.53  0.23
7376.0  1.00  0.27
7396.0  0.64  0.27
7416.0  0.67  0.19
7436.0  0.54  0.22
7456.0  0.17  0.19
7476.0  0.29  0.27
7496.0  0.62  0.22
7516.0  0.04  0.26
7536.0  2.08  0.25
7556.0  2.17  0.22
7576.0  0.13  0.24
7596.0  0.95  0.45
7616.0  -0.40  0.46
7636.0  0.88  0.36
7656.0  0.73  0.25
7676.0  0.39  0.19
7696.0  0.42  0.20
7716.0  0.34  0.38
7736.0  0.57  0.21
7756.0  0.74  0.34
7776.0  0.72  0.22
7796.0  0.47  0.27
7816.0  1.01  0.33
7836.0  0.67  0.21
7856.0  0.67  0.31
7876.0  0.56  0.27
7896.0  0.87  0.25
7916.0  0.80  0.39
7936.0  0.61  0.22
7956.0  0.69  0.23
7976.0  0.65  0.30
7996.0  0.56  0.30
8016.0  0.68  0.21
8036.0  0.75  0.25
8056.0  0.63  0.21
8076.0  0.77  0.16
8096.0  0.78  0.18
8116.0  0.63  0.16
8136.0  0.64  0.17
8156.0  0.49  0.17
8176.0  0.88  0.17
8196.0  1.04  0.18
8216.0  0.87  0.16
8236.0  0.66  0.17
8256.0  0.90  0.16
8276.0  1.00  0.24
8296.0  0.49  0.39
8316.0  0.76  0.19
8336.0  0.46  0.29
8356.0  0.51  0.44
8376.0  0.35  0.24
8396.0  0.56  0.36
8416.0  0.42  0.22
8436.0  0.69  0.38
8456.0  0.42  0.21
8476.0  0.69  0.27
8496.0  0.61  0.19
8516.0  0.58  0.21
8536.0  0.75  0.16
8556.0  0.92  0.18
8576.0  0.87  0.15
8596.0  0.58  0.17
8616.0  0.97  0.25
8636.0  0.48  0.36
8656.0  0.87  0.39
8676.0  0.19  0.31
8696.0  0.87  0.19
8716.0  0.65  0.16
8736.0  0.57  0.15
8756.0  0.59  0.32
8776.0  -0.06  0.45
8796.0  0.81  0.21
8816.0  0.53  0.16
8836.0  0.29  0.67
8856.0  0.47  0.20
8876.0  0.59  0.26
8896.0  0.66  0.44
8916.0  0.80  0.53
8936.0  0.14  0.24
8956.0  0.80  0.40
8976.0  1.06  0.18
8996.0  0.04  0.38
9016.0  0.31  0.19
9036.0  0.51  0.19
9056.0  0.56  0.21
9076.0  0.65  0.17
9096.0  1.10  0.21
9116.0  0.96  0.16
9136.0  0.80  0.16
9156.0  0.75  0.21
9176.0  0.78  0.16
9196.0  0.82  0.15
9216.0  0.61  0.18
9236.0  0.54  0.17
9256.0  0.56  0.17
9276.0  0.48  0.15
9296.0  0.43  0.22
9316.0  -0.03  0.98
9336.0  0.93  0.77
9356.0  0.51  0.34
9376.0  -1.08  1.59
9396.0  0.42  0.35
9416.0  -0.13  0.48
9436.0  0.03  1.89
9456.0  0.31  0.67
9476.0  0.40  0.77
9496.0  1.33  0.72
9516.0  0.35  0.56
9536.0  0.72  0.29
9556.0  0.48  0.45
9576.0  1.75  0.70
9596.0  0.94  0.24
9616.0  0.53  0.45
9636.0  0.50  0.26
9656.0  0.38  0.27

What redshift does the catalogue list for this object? 1.024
